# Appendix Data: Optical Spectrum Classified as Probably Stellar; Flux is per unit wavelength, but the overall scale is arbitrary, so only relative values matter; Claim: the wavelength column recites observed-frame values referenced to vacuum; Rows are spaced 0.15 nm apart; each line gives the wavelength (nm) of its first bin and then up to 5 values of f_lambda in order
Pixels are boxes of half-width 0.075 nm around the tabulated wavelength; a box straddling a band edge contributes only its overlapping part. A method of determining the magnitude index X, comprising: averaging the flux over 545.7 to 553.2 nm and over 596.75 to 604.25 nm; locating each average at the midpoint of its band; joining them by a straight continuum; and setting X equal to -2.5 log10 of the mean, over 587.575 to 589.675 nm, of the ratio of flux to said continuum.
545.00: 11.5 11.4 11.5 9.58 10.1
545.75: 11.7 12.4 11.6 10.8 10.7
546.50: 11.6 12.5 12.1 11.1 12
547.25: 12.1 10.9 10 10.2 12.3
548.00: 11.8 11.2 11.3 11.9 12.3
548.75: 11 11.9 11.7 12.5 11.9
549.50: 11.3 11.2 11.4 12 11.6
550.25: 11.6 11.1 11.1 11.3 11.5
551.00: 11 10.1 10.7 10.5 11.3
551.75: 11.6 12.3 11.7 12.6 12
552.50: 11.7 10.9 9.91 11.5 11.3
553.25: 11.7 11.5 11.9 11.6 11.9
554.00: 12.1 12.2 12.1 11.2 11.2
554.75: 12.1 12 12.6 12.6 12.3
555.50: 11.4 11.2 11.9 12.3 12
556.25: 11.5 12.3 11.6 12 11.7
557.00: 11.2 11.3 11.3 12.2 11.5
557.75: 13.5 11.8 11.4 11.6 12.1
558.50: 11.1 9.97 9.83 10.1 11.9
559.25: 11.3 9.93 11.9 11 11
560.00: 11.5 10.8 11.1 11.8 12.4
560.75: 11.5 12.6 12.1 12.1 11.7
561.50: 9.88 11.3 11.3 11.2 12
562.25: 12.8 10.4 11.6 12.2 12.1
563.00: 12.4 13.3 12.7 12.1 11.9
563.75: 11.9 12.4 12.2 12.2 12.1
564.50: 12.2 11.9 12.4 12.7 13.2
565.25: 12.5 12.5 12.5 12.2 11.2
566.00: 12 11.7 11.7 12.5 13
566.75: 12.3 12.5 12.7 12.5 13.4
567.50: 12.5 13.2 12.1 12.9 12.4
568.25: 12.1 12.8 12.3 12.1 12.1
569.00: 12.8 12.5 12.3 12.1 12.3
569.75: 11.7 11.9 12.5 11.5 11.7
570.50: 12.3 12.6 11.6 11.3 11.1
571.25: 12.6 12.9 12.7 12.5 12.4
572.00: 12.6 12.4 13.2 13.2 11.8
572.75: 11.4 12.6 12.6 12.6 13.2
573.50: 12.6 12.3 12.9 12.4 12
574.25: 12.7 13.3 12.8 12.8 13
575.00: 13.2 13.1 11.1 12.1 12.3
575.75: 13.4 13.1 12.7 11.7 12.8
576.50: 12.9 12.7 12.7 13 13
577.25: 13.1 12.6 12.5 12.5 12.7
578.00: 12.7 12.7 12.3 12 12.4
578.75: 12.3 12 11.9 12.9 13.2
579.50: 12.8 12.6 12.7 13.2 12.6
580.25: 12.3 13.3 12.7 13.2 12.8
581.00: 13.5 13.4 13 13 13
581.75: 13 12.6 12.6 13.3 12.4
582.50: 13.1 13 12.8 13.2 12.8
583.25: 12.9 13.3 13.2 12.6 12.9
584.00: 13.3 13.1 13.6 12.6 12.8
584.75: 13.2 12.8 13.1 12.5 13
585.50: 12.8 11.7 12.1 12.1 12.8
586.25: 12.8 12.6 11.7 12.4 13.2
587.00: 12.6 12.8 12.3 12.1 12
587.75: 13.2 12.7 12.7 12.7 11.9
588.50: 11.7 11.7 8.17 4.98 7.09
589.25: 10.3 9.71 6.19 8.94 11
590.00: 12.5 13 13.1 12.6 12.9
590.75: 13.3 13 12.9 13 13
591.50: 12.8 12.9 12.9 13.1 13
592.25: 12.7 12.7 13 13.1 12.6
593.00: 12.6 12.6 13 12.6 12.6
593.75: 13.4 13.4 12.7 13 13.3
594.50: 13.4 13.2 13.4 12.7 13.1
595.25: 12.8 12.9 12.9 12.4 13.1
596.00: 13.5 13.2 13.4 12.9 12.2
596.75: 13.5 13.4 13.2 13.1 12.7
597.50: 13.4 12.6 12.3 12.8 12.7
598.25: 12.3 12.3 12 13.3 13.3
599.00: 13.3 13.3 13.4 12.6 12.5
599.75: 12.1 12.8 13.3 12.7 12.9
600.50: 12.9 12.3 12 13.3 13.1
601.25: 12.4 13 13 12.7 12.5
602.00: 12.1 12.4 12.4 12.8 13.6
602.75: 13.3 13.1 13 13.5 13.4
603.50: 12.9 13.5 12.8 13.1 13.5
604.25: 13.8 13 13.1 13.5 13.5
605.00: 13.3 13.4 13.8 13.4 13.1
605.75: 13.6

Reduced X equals 0.216 mag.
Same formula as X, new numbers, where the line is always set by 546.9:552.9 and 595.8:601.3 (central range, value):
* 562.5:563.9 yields -0.04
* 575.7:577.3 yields -0.05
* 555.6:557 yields -0.02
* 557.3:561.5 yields 0.02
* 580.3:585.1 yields -0.05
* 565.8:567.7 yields -0.04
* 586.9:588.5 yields 0.01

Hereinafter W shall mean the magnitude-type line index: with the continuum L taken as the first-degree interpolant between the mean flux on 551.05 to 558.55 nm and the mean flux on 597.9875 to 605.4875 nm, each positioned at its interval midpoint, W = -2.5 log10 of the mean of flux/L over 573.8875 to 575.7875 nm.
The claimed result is -0.03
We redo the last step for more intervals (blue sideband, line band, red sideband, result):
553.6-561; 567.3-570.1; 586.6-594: -0.059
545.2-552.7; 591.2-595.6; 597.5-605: -0.022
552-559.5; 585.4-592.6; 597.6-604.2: 0.055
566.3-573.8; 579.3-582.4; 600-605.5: -0.027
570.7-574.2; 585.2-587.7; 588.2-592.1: -0.078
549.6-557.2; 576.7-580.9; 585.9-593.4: -0.071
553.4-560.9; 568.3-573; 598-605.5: -0.021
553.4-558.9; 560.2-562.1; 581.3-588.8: 0.028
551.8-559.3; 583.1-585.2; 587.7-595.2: -0.085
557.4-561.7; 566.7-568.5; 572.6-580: -0.056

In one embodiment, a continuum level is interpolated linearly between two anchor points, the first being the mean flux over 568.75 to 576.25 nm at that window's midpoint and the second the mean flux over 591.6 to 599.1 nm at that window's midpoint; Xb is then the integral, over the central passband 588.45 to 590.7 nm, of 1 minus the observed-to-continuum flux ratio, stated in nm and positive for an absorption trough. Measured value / 0.44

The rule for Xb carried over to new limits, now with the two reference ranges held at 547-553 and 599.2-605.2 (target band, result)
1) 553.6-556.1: -0.08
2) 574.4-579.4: -0.17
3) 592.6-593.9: -0.02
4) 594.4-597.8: -0.07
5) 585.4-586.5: 0.01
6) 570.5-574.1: -0.10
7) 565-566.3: -0.04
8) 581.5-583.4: -0.08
